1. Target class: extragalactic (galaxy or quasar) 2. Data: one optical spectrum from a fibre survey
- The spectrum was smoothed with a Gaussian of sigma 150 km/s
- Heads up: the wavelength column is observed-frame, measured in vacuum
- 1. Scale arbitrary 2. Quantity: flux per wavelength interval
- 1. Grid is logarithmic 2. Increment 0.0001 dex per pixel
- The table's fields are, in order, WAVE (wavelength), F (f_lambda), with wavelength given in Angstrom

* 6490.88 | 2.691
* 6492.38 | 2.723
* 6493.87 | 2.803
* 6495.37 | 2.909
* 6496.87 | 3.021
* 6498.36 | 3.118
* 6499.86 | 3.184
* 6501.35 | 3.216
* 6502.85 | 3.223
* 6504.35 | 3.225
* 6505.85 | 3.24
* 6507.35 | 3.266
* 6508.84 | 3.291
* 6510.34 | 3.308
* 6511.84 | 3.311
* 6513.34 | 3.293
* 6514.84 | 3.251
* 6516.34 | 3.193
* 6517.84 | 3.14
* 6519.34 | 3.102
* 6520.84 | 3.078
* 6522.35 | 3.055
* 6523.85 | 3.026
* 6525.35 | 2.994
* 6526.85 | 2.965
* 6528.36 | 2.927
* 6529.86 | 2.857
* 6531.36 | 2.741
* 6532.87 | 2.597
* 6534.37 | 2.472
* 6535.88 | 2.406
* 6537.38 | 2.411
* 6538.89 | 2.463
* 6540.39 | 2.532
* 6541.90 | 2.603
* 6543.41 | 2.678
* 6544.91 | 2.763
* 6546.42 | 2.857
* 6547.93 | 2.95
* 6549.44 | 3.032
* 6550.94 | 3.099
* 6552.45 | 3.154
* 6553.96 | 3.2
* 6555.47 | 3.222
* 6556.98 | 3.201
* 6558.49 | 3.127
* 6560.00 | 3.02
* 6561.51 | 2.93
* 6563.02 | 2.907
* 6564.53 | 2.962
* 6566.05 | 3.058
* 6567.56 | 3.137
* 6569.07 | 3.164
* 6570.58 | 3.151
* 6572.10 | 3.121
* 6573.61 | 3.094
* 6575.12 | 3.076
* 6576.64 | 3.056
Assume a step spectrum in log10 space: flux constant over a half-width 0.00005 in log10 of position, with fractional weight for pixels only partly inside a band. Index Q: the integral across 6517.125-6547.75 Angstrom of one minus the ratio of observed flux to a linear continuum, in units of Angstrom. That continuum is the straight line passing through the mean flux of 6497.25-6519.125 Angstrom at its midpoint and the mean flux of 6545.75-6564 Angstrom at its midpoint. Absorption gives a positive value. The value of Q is 3.5 Angstrom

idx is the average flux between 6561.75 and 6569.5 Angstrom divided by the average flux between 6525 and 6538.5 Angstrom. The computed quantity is 1.13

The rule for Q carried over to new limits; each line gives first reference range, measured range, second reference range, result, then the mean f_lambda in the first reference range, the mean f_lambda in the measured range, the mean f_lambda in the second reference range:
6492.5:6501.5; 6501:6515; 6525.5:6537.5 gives -1.7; 3.01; 3.26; 2.7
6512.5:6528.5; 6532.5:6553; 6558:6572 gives 2.4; 3.1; 2.71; 3.05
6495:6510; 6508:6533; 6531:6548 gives -1.5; 3.18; 3.08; 2.61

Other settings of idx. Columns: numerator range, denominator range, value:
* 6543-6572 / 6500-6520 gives 0.94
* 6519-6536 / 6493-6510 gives 0.91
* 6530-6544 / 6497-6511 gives 0.79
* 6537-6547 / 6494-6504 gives 0.85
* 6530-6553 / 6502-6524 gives 0.85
